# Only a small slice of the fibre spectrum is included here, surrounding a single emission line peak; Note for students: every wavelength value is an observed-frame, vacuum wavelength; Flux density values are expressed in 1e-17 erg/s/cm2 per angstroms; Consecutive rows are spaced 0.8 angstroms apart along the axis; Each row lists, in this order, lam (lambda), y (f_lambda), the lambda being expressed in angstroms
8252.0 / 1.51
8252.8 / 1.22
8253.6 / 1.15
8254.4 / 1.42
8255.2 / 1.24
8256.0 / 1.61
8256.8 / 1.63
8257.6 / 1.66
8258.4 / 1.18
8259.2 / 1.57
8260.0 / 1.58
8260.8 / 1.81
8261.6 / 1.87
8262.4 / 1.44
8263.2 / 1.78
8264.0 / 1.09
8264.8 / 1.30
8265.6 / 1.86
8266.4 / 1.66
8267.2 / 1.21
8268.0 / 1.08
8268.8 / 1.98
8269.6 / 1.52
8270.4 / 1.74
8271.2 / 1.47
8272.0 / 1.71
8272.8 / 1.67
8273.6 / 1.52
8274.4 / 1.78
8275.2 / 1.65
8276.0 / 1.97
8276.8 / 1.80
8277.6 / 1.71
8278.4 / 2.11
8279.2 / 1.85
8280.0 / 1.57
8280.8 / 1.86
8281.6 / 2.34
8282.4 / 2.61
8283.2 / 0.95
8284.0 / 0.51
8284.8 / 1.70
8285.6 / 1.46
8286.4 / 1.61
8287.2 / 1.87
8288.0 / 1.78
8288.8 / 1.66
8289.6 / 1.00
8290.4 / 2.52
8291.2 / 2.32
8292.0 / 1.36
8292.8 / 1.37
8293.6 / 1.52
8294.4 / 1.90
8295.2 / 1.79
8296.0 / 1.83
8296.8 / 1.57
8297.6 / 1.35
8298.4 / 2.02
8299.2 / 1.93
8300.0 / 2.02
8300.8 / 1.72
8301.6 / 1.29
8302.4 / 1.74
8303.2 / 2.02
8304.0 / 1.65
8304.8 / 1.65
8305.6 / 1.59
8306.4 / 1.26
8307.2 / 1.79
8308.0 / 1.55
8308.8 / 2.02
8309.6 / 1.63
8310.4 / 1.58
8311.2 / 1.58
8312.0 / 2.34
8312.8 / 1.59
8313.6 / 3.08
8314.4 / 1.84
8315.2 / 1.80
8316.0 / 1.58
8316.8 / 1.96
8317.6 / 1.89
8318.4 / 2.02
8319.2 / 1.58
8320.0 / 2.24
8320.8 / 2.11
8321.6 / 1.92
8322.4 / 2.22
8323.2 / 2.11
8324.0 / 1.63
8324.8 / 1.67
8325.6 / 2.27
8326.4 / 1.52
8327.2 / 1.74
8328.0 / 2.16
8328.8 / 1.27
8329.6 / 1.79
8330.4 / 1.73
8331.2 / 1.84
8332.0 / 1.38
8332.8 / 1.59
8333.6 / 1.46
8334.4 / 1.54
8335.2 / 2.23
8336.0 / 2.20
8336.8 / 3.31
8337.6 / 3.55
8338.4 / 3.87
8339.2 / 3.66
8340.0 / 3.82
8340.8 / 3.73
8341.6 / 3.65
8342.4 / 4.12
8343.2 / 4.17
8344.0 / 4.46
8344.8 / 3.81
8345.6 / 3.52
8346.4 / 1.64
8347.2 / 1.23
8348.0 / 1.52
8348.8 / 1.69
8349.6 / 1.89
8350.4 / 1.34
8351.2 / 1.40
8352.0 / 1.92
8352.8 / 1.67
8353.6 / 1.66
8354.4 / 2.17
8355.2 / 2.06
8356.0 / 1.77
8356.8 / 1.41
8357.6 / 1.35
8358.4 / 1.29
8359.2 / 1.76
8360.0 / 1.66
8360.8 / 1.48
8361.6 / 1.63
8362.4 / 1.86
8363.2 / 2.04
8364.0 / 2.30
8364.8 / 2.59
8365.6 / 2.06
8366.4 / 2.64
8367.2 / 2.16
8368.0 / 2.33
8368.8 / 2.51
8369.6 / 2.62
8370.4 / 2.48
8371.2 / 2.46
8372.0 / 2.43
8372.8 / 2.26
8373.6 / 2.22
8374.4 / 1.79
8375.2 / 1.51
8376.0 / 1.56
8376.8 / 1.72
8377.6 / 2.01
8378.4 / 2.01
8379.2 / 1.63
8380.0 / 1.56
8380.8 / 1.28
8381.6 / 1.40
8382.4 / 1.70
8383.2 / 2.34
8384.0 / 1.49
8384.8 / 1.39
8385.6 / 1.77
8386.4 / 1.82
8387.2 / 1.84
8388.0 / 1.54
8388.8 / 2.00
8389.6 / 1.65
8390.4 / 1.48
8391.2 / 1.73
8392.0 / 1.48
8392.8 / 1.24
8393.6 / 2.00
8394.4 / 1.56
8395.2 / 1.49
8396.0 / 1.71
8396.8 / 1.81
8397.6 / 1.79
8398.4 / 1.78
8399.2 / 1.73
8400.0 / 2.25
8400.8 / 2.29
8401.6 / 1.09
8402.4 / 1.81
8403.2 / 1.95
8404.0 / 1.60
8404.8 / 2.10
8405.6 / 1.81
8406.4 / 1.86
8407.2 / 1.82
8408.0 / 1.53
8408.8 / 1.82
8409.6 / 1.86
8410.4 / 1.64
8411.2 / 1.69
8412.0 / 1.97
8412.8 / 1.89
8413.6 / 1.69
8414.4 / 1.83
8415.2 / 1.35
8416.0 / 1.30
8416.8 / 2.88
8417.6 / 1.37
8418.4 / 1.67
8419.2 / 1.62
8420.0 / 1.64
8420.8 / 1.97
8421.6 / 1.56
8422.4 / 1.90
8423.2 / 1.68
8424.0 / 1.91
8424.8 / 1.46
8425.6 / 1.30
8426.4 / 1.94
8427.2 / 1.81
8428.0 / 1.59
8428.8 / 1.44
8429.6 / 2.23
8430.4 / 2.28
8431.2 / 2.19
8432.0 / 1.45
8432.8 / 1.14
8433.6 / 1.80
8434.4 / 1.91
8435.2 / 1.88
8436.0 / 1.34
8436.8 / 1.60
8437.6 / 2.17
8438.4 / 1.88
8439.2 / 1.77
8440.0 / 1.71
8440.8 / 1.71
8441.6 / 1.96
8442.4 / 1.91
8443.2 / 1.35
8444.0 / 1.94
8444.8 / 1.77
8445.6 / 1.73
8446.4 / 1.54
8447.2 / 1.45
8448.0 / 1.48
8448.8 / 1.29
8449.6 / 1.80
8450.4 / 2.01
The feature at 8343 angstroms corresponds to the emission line H-alpha 6563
